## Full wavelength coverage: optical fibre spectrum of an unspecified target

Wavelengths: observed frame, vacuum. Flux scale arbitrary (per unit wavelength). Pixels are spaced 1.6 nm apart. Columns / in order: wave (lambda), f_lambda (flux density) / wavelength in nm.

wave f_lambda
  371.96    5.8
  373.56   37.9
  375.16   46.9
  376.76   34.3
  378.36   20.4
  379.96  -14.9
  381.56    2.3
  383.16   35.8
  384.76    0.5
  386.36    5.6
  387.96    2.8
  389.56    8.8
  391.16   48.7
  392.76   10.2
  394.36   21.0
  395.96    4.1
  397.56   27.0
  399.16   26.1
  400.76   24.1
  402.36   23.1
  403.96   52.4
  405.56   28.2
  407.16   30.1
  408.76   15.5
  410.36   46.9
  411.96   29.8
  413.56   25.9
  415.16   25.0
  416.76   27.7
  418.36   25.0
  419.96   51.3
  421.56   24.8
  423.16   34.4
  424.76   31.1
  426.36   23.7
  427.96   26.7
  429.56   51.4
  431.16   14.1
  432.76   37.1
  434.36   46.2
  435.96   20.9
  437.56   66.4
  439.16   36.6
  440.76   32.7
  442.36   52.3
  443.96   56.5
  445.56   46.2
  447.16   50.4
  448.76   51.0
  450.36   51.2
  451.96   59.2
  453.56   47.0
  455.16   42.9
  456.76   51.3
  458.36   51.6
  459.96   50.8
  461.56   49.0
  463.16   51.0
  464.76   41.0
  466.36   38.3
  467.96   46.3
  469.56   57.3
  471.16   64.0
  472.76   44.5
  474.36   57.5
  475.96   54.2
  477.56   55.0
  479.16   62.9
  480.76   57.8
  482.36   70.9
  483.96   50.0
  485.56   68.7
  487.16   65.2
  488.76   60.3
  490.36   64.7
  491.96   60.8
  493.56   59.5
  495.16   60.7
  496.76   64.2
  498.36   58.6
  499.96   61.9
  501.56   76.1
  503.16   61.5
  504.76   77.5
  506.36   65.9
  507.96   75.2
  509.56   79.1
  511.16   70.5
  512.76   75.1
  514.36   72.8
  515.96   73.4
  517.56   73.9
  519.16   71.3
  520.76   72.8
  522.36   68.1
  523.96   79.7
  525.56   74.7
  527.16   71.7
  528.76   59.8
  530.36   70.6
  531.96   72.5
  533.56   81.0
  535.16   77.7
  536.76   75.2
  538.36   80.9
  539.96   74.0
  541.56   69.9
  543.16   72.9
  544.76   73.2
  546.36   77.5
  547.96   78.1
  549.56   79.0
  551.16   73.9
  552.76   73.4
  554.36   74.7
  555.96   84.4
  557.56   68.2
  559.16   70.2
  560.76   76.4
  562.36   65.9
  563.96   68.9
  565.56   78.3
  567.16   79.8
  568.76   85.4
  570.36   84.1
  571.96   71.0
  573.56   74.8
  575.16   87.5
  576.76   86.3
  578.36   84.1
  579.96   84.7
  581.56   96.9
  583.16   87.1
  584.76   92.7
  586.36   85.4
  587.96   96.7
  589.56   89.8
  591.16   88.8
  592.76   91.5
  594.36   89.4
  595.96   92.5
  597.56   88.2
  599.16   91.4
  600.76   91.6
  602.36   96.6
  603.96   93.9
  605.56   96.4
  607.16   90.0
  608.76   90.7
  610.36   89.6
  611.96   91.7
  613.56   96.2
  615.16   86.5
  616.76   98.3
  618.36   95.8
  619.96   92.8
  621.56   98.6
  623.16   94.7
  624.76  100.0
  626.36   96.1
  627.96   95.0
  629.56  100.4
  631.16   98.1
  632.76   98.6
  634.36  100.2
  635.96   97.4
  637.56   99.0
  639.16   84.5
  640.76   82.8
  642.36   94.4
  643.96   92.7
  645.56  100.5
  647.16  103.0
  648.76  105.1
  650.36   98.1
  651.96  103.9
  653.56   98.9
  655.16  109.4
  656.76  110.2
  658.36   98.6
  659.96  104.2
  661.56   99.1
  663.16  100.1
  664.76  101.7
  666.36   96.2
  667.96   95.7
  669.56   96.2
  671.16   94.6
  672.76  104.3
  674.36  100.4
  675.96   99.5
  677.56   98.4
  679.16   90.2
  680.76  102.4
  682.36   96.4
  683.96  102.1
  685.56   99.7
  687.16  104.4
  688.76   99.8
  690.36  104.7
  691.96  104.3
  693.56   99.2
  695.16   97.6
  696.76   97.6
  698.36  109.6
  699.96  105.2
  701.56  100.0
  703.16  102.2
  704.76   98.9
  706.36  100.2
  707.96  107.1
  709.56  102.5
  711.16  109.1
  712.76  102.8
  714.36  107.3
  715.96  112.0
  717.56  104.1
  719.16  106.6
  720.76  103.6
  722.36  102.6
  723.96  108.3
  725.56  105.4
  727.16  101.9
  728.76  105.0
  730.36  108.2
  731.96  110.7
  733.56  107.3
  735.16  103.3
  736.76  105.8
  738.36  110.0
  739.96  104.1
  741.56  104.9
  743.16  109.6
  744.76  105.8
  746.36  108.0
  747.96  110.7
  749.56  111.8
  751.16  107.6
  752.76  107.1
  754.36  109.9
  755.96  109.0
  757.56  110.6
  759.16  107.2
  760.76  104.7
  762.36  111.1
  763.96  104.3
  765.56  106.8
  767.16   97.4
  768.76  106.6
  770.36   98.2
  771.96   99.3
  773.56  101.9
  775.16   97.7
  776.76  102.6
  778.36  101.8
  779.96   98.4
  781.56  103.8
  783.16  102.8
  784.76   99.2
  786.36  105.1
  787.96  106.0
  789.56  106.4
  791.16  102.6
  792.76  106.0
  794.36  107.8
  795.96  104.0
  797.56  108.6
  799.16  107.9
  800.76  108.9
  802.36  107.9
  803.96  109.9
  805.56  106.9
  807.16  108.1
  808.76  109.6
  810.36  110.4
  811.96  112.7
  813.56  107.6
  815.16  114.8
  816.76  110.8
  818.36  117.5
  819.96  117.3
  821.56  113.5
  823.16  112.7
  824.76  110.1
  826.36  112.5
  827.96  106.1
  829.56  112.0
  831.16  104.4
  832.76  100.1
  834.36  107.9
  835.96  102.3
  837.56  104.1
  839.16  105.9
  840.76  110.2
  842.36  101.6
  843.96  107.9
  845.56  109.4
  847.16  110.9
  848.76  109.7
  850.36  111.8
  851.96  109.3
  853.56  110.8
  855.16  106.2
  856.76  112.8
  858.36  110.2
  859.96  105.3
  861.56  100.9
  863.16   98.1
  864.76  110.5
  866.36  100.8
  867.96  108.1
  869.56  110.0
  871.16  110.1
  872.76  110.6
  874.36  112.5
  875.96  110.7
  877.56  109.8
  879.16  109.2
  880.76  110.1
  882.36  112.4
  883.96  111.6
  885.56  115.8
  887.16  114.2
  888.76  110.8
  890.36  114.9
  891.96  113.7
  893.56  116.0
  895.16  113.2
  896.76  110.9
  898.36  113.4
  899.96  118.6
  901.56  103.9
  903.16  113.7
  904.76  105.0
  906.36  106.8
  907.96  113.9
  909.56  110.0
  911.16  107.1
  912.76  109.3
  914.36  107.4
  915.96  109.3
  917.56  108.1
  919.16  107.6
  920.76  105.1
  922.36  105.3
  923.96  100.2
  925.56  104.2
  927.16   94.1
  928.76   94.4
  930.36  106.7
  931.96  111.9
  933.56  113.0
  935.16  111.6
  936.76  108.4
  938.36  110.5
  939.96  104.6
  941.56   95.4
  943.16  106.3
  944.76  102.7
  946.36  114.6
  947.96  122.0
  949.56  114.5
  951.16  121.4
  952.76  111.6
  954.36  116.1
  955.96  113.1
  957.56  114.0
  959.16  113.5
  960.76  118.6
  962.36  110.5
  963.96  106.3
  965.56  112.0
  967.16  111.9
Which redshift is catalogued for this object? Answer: 0.086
